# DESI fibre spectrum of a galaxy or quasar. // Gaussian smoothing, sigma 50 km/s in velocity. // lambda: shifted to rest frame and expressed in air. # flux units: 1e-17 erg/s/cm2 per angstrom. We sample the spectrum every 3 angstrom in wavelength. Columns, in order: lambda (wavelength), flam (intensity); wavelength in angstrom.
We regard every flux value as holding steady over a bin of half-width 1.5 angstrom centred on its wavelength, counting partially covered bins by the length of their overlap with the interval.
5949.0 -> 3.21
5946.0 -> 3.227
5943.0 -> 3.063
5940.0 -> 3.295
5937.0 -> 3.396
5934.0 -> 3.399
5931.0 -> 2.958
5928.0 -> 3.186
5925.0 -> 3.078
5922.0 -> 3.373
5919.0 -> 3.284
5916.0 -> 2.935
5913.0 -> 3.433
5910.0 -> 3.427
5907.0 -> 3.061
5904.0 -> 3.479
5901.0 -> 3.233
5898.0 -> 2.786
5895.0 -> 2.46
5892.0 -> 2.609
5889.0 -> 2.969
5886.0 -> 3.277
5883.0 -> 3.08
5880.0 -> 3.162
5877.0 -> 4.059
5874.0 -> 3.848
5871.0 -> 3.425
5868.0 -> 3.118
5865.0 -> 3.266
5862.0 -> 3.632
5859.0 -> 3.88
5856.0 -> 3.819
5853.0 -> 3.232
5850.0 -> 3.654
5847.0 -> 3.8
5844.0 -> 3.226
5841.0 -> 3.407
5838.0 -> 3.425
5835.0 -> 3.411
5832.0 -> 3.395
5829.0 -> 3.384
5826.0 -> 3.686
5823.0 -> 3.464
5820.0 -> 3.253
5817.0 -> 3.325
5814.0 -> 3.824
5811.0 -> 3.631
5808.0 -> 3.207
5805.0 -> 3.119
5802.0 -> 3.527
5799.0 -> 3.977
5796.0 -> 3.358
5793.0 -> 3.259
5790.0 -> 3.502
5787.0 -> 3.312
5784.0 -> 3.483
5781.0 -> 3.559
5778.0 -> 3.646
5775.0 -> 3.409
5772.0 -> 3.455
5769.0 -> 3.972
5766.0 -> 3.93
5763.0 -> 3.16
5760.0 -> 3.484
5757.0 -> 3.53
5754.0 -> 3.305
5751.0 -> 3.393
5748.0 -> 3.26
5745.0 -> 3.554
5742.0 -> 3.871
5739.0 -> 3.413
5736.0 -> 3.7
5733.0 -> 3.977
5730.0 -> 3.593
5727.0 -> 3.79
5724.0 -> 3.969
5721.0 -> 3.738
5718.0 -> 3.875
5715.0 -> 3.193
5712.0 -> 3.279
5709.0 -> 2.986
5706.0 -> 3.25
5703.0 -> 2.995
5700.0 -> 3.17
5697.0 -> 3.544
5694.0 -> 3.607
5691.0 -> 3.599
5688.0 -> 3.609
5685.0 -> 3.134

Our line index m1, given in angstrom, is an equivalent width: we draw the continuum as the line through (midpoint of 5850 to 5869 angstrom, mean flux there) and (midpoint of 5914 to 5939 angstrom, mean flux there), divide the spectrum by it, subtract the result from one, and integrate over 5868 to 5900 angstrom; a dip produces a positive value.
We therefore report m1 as 2.3 angstrom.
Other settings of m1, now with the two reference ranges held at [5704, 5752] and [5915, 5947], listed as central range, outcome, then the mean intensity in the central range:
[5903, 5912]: -0.2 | 3.32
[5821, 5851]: -1.0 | 3.48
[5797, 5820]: -0.6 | 3.5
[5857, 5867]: -0.8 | 3.58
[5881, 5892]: 0.8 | 3.04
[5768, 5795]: -0.3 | 3.5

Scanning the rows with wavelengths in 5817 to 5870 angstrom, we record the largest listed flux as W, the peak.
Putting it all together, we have 3.88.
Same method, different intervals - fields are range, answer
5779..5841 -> 3.977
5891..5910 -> 3.479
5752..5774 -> 3.972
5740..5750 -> 3.871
